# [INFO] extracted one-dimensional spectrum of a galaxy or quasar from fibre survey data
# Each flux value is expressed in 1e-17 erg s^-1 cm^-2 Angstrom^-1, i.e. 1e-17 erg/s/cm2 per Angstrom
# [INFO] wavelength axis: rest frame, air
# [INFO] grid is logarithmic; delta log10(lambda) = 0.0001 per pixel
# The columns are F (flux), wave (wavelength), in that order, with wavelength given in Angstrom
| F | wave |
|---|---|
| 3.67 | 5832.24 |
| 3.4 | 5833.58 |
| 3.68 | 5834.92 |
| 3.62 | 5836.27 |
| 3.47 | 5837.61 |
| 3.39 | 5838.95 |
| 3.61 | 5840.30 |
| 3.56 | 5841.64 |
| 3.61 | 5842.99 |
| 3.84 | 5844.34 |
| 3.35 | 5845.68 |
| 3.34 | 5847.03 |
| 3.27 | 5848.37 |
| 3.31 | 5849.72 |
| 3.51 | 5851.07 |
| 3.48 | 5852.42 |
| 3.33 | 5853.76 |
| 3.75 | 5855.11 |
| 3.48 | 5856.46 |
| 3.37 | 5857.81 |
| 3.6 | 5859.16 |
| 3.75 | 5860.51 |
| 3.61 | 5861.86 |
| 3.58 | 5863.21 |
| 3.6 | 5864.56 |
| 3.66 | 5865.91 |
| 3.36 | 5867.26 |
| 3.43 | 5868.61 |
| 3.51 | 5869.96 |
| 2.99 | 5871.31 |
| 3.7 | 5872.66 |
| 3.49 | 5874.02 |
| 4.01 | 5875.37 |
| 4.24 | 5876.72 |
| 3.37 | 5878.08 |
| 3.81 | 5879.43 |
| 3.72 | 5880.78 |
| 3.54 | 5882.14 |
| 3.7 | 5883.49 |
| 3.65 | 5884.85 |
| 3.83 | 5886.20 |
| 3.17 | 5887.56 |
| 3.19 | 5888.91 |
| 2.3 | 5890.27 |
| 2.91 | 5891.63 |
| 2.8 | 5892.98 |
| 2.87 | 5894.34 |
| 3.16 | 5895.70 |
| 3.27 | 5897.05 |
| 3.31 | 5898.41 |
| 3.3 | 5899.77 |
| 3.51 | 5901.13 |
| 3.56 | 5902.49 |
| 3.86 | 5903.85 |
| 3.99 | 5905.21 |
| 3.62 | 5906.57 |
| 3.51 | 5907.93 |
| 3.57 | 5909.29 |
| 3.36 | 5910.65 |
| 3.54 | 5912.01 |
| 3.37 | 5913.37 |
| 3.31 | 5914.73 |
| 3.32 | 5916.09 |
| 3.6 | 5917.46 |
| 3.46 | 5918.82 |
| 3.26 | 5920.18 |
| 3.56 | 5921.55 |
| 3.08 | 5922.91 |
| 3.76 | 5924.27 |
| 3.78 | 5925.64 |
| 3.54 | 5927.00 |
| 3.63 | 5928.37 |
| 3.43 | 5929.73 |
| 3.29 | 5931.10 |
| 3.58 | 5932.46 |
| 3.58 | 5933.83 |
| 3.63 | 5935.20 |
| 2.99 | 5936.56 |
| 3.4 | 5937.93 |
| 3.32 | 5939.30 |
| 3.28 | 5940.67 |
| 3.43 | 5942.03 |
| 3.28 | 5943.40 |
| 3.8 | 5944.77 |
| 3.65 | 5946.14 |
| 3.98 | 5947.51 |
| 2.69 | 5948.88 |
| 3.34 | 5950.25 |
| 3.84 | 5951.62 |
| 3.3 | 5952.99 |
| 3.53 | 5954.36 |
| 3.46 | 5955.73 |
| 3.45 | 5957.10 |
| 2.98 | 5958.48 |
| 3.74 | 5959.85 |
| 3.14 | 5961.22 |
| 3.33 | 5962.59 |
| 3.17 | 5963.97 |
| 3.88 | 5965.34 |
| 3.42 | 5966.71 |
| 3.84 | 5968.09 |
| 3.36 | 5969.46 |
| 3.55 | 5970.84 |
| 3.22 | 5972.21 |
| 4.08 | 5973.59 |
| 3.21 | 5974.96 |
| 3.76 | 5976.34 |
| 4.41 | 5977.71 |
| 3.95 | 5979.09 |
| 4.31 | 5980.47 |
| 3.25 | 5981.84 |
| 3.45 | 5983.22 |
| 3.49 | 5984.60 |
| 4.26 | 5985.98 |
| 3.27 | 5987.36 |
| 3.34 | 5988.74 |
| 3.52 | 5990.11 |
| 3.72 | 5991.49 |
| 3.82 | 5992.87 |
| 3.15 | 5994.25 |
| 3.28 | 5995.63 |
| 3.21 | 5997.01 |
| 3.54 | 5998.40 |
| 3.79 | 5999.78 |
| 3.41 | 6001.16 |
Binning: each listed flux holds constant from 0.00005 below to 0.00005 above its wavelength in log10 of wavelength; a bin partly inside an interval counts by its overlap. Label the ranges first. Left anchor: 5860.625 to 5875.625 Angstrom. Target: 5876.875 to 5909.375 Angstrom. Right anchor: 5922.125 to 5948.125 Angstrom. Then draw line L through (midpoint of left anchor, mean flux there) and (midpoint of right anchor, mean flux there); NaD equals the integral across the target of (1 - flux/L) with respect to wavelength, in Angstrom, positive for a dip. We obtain 1.0 Angstrom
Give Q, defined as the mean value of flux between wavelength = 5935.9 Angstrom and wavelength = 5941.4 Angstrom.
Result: 3.25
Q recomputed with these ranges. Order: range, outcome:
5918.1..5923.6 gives 3.35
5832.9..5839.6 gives 3.52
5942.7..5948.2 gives 3.67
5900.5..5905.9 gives 3.73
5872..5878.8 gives 3.76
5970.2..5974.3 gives 3.62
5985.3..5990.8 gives 3.6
